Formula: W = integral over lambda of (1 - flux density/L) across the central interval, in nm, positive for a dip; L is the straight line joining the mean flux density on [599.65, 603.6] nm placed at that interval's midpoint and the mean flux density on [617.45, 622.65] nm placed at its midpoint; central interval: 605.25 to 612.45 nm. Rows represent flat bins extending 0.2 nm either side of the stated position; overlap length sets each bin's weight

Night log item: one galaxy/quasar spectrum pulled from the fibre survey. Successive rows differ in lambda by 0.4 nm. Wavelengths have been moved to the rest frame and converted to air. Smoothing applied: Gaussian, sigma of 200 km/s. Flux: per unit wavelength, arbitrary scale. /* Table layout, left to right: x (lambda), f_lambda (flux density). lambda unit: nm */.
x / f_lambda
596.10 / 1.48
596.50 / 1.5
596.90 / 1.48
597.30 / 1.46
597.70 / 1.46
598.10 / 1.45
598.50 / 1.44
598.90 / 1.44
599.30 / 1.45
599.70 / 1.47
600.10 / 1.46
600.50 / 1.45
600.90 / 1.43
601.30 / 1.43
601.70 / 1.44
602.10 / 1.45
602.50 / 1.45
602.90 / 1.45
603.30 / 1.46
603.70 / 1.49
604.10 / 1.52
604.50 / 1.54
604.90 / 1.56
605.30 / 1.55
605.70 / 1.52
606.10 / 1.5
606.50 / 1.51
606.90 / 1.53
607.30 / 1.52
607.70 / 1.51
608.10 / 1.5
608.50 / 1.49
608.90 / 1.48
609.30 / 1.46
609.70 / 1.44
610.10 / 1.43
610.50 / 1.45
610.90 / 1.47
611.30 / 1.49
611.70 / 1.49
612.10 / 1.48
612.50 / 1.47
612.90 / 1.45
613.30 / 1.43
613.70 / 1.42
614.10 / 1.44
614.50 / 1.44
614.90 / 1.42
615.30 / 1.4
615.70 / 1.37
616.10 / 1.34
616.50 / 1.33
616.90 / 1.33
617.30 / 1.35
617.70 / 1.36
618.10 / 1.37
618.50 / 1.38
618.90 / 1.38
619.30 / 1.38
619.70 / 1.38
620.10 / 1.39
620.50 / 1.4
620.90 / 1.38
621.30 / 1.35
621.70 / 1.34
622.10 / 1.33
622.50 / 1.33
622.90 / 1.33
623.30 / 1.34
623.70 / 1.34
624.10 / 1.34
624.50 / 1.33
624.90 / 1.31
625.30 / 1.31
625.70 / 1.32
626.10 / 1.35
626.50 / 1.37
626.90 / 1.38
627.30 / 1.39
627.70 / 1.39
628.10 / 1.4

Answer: -0.36 nm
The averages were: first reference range 1.45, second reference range 1.37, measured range 1.49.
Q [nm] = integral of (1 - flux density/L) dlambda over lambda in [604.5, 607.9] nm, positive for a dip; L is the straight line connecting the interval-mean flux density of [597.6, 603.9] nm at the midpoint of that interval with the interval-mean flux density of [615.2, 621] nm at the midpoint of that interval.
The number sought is -0.24 nm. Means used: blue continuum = 1.45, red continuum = 1.37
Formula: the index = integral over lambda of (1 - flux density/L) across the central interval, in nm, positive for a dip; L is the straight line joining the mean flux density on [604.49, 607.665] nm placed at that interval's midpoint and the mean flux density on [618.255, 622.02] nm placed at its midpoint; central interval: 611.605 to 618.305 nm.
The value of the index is 0.13 nm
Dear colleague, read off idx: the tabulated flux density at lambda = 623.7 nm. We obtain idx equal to 1.34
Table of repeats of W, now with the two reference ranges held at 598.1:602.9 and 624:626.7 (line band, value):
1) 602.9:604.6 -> -0.07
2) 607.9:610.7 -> -0.12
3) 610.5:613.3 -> -0.15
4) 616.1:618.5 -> 0.03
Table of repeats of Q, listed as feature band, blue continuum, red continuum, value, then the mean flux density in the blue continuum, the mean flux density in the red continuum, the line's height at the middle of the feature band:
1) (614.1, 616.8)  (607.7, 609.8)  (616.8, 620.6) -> 0.042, 1.48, 1.37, 1.41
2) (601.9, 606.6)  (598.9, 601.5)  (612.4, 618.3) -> -0.219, 1.45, 1.39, 1.43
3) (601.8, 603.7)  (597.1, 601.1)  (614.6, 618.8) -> -0.029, 1.45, 1.37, 1.43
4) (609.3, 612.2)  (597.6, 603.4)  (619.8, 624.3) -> -0.126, 1.45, 1.35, 1.4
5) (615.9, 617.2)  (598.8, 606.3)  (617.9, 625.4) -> 0.049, 1.48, 1.35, 1.39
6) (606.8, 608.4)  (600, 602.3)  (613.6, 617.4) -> -0.109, 1.44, 1.38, 1.42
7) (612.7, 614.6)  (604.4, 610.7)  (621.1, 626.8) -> 0.003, 1.5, 1.34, 1.44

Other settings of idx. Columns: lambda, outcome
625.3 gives 1.31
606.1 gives 1.5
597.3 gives 1.46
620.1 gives 1.39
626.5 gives 1.37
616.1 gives 1.34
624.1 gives 1.34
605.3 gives 1.55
